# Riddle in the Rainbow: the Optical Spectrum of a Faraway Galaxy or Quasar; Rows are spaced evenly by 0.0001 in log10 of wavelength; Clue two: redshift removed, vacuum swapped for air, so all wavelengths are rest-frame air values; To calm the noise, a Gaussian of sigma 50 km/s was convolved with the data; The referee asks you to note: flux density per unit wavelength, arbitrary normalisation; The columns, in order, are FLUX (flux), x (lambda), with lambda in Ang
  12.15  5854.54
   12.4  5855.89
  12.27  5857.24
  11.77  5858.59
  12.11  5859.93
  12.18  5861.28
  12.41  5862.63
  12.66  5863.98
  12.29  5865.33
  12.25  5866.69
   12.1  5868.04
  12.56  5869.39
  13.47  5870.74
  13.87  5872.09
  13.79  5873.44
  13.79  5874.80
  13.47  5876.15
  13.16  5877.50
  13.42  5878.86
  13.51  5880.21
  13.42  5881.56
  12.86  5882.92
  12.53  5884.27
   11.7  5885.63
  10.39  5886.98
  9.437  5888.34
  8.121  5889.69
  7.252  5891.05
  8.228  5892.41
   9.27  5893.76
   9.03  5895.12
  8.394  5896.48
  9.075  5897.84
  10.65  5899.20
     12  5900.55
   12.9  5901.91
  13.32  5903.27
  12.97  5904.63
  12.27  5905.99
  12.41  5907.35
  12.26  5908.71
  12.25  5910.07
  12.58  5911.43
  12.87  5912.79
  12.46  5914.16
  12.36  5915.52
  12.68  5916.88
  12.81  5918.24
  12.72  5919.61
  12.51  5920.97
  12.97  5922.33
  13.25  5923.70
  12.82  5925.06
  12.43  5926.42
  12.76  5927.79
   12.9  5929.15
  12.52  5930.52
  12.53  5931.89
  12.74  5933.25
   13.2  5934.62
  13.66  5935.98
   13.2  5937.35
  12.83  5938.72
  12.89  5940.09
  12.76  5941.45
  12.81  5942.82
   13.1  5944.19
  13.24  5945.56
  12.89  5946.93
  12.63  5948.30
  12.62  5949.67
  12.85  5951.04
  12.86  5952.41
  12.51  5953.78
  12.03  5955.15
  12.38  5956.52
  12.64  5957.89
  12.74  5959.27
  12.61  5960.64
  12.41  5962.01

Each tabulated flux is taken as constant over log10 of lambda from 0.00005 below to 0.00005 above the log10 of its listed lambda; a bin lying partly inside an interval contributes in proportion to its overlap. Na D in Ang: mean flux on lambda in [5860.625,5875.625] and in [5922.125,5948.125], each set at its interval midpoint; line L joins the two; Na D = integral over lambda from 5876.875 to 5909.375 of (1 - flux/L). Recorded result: 4.26 Ang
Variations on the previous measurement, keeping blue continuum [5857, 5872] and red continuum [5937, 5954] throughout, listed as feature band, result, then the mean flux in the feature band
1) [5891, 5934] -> 2.72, 11.9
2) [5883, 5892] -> 1.79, 10.1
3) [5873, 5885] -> -0.77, 13.3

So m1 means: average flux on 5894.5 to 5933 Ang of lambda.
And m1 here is 12.2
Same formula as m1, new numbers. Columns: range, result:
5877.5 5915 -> 11.4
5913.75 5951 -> 12.8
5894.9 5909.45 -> 11.5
